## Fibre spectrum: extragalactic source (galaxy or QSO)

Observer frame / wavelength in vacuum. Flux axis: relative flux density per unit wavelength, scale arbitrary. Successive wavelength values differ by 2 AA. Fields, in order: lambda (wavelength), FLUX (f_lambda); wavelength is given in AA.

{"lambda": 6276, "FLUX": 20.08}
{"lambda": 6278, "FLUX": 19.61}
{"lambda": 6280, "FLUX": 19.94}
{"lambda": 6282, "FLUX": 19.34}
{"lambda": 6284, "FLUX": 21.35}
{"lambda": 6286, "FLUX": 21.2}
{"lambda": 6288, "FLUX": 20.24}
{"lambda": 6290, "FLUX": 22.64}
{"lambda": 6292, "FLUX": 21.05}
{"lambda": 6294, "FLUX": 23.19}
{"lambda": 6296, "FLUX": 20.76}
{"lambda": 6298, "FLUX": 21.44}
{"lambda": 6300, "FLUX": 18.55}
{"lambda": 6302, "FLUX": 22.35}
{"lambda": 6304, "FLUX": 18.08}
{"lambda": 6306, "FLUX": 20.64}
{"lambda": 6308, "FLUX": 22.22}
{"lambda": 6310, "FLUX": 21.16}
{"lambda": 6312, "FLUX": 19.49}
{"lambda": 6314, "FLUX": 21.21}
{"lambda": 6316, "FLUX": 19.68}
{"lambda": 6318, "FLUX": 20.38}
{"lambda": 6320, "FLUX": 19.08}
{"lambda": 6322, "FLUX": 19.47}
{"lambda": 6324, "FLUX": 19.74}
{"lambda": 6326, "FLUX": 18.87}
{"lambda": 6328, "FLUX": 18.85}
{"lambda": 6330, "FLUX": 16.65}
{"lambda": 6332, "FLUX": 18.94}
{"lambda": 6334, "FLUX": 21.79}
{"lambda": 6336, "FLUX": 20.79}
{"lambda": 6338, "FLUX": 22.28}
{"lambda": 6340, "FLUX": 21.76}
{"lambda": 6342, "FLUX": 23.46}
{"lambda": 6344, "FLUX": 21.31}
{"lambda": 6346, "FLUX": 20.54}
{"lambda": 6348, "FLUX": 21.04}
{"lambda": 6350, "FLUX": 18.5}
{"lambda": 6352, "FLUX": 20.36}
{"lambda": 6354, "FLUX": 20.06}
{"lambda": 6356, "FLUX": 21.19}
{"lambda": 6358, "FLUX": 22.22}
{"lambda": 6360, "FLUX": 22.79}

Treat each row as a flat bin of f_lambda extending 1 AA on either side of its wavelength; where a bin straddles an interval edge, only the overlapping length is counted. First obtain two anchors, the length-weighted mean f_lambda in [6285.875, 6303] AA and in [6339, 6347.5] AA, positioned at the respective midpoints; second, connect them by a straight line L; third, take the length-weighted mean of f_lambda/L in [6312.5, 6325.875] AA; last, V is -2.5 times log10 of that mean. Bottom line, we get 0.087 mag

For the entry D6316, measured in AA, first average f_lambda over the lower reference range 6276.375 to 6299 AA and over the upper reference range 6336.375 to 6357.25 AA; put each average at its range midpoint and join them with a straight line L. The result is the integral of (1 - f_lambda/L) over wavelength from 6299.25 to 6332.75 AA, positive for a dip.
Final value 2.0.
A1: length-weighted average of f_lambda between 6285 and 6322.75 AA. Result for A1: 20.7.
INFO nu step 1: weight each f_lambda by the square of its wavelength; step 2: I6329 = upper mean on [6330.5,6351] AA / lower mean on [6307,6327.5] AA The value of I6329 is 1.05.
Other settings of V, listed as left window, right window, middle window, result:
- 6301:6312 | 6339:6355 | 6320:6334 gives 0.10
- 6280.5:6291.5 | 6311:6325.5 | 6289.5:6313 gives -0.03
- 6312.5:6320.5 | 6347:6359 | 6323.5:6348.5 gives -0.01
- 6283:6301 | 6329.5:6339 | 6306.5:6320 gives 0.01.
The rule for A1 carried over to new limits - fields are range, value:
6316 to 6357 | 20.2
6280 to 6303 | 21.1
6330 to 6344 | 21.1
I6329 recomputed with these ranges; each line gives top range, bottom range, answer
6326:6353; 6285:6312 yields 0.99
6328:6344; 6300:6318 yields 1.02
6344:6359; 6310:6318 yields 1.03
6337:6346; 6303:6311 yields 1.08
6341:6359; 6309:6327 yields 1.06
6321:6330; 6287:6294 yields 0.89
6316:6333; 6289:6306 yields 0.91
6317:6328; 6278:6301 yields 0.94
